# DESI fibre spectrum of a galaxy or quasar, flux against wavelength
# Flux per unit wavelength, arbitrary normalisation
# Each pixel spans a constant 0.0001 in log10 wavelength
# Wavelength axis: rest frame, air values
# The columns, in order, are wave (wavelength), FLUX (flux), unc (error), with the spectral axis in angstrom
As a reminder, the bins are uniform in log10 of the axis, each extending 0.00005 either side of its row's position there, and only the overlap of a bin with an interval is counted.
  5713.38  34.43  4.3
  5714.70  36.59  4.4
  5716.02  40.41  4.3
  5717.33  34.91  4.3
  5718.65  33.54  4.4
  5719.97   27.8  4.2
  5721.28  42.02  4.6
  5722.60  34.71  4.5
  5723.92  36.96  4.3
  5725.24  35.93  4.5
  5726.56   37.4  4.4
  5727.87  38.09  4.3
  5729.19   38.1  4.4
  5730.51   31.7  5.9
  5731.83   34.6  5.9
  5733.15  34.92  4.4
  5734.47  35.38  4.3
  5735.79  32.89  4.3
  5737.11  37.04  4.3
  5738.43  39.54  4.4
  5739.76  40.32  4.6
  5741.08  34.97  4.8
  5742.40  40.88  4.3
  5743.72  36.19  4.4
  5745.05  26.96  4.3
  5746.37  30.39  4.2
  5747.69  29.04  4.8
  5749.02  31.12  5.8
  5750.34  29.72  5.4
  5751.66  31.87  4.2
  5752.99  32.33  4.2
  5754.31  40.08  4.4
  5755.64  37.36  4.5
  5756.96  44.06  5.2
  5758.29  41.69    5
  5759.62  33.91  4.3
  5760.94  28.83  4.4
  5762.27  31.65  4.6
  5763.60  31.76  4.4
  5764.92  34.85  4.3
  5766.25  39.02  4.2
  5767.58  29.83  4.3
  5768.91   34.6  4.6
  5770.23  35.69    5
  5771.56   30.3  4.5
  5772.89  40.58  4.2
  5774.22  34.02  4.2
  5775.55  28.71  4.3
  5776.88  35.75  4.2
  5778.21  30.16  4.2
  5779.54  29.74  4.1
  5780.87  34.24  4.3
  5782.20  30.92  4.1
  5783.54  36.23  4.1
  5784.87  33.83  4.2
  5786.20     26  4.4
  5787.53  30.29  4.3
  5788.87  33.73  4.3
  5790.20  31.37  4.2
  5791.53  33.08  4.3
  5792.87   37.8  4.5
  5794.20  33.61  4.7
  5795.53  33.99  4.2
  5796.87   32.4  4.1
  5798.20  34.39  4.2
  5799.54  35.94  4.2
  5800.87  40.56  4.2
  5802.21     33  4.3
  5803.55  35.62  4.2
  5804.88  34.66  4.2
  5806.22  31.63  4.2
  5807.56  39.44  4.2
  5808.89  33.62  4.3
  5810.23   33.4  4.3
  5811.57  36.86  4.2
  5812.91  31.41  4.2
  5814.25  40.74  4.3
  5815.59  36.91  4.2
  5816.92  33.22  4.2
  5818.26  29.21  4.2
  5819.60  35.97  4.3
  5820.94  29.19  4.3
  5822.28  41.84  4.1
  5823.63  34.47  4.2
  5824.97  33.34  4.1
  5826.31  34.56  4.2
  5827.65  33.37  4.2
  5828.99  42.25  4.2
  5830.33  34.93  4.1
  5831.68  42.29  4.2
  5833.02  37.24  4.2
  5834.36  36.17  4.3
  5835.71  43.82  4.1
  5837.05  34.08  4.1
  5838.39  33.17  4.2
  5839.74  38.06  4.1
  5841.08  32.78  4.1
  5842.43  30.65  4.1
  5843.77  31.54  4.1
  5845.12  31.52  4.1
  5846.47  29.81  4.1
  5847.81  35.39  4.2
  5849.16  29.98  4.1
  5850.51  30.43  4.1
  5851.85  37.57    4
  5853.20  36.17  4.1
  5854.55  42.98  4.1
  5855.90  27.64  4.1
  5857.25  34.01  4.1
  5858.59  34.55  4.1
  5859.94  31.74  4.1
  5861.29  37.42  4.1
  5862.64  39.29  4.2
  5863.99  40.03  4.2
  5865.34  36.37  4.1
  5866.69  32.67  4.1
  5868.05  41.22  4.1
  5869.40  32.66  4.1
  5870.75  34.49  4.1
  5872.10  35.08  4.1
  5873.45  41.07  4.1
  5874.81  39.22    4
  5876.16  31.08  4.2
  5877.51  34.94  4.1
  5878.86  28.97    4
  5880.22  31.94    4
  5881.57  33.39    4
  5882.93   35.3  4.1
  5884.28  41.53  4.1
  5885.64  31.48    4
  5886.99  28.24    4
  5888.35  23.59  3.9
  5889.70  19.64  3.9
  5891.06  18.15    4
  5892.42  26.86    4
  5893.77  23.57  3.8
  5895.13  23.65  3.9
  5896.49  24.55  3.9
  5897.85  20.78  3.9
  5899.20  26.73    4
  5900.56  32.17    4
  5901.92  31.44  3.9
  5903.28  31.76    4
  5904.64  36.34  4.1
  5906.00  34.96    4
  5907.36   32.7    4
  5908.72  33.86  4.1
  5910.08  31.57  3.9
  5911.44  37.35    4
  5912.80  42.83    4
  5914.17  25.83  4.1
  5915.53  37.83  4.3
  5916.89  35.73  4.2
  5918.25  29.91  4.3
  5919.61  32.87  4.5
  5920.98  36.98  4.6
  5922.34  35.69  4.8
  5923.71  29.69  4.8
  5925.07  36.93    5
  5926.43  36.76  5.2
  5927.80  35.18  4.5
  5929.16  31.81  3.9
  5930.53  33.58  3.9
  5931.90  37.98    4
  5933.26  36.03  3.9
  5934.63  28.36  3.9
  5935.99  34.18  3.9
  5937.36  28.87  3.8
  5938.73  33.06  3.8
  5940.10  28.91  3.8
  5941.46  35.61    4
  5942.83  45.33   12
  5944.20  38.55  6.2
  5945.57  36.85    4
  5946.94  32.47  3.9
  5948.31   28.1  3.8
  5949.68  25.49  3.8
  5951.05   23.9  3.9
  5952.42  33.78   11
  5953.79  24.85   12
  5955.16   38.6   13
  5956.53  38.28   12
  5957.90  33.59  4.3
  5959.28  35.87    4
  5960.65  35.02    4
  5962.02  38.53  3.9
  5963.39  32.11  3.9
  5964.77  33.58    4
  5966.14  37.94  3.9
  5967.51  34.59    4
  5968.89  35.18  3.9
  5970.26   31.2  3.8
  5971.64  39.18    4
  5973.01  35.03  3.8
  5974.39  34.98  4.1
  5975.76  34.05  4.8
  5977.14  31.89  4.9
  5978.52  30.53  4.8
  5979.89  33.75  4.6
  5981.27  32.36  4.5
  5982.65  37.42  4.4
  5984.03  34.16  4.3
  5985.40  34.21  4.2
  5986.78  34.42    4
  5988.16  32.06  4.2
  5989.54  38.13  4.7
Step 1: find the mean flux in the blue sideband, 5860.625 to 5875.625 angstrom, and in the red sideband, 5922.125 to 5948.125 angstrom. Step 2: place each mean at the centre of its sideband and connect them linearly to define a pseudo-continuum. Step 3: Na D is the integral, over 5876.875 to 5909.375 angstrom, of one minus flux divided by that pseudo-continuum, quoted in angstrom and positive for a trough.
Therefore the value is 6.0 angstrom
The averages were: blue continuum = 37.2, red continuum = 34.4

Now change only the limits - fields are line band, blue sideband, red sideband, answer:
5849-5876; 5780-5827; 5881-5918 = -3.3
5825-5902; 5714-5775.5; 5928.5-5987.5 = 2.9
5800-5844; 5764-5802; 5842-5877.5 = -1.6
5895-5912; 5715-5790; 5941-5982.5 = 1.7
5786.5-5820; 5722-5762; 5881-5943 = -0.4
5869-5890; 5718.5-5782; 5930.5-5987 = 0.8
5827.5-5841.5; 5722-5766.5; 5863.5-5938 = -1.6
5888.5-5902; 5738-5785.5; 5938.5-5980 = 3.8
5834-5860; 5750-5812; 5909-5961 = -0.1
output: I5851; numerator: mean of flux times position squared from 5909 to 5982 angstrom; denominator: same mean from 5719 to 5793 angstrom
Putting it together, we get 1.1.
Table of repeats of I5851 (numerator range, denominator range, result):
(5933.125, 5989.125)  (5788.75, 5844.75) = 1.01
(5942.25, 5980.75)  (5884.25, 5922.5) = 1.14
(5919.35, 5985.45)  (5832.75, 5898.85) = 1.07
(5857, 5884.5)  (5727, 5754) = 1.08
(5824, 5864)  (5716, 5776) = 1.04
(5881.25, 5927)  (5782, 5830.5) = 0.94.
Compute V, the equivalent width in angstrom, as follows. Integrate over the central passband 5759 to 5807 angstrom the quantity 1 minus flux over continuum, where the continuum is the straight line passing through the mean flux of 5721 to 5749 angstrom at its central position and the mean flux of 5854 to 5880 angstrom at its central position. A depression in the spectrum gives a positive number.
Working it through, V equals 2.72 angstrom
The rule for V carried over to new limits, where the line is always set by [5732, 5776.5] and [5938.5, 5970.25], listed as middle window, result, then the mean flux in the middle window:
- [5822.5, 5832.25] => -0.66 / 36.6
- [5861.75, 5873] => -0.79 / 36.6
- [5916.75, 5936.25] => -0.05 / 34.1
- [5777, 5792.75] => 1.07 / 32.1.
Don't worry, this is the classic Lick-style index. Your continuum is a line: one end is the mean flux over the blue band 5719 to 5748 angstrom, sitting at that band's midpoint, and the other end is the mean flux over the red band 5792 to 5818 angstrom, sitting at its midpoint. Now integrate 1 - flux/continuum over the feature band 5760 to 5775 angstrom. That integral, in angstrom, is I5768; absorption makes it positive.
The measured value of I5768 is 0.6 angstrom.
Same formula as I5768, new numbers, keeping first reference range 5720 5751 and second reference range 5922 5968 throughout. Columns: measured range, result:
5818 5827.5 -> 0.07 angstrom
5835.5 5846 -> 0.14 angstrom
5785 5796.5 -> 0.71 angstrom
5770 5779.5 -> 0.42 angstrom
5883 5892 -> 1.71 angstrom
